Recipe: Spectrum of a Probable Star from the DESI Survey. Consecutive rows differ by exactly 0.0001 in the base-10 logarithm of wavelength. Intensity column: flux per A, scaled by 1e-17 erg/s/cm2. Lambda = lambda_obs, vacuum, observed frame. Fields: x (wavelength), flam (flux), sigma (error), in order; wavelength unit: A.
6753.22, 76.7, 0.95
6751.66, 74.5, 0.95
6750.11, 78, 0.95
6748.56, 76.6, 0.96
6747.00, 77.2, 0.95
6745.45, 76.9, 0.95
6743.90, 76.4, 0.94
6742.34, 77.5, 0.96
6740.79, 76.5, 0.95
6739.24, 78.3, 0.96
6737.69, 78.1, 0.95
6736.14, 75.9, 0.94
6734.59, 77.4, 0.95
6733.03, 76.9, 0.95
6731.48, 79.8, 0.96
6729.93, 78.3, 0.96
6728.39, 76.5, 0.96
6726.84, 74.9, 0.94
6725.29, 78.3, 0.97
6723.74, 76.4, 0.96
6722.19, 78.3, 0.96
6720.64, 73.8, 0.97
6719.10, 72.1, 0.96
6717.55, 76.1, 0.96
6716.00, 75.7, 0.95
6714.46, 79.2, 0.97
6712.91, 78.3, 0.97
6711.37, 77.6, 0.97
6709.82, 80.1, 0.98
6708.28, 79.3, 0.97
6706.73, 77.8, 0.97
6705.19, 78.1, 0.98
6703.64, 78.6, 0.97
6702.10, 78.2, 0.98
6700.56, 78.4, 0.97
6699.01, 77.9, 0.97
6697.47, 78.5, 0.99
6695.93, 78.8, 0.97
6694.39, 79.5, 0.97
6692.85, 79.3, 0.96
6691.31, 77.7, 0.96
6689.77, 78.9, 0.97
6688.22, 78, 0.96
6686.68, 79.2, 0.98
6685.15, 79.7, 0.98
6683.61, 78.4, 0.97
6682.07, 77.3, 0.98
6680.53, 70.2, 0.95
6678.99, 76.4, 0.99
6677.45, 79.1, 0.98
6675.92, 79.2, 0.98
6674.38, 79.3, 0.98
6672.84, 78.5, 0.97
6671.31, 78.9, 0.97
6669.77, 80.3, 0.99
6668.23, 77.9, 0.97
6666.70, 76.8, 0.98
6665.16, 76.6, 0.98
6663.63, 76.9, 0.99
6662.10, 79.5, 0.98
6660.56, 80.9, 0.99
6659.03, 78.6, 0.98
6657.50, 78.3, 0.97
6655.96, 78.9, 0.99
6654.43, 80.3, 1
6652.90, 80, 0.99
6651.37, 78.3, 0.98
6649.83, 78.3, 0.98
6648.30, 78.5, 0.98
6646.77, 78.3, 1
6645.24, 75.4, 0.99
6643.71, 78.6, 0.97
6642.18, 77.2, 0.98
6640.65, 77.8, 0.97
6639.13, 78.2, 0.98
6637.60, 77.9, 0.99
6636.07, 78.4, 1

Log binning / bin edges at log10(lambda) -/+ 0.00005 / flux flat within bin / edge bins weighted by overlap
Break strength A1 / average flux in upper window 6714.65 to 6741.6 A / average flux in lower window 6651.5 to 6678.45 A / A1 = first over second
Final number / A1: 0.97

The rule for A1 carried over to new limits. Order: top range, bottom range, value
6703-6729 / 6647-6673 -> 0.98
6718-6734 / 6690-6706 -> 0.97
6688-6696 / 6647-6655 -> 1.00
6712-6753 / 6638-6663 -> 0.98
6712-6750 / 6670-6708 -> 0.98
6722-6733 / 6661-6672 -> 0.99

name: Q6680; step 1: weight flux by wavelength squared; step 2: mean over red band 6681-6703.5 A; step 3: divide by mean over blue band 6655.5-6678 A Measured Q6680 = 1.01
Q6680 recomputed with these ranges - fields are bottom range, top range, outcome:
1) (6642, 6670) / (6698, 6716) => 1.02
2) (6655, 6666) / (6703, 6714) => 1.01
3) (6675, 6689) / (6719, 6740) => 1.01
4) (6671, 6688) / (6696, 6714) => 1.02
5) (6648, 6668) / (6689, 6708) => 1.01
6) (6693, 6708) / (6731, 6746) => 1.00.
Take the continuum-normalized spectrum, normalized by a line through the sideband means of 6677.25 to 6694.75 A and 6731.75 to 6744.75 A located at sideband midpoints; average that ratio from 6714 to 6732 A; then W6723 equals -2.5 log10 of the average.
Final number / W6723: 0.01 mag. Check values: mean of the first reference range 77.7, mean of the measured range 76.6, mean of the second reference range 77.2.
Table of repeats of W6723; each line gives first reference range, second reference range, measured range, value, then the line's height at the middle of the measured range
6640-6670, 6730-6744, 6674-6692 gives 0.00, 78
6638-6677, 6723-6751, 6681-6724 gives 0.00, 77.8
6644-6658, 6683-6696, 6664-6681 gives 0.01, 78.7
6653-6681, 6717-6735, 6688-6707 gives -0.01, 77.4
